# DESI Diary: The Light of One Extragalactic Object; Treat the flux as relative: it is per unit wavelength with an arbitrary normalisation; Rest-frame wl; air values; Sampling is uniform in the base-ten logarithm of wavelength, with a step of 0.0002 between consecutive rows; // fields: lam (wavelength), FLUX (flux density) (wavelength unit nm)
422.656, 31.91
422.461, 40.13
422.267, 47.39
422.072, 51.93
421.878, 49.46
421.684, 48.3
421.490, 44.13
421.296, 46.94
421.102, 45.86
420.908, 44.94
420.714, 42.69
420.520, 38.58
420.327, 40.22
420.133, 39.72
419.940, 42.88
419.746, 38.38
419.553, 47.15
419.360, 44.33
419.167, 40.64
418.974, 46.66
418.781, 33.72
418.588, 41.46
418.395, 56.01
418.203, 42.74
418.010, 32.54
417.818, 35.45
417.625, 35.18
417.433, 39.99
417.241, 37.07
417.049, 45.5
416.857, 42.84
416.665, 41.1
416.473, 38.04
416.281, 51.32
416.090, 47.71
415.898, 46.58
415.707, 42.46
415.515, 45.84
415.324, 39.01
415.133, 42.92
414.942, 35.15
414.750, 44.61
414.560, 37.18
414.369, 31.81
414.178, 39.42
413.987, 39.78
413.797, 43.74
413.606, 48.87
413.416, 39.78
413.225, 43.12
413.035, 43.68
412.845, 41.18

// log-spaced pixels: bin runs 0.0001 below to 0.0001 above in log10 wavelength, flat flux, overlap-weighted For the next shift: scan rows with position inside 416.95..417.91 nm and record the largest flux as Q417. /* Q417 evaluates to 45.5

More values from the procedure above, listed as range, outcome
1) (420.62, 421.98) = 49.46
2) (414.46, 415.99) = 46.58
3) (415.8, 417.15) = 51.32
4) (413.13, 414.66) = 48.87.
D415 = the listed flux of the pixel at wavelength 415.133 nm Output 42.92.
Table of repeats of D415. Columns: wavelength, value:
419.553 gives 47.15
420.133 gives 39.72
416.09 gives 47.71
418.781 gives 33.72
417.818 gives 35.45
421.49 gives 44.13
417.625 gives 35.18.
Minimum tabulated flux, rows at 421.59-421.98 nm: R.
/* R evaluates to 48.3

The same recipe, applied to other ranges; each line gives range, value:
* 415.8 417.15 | 38.04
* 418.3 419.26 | 33.72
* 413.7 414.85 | 31.81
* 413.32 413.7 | 39.78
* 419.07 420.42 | 38.38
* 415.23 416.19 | 39.01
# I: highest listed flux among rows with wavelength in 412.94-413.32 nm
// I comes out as 43.68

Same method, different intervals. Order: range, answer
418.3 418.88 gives 56.01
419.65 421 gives 44.94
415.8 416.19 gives 47.71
